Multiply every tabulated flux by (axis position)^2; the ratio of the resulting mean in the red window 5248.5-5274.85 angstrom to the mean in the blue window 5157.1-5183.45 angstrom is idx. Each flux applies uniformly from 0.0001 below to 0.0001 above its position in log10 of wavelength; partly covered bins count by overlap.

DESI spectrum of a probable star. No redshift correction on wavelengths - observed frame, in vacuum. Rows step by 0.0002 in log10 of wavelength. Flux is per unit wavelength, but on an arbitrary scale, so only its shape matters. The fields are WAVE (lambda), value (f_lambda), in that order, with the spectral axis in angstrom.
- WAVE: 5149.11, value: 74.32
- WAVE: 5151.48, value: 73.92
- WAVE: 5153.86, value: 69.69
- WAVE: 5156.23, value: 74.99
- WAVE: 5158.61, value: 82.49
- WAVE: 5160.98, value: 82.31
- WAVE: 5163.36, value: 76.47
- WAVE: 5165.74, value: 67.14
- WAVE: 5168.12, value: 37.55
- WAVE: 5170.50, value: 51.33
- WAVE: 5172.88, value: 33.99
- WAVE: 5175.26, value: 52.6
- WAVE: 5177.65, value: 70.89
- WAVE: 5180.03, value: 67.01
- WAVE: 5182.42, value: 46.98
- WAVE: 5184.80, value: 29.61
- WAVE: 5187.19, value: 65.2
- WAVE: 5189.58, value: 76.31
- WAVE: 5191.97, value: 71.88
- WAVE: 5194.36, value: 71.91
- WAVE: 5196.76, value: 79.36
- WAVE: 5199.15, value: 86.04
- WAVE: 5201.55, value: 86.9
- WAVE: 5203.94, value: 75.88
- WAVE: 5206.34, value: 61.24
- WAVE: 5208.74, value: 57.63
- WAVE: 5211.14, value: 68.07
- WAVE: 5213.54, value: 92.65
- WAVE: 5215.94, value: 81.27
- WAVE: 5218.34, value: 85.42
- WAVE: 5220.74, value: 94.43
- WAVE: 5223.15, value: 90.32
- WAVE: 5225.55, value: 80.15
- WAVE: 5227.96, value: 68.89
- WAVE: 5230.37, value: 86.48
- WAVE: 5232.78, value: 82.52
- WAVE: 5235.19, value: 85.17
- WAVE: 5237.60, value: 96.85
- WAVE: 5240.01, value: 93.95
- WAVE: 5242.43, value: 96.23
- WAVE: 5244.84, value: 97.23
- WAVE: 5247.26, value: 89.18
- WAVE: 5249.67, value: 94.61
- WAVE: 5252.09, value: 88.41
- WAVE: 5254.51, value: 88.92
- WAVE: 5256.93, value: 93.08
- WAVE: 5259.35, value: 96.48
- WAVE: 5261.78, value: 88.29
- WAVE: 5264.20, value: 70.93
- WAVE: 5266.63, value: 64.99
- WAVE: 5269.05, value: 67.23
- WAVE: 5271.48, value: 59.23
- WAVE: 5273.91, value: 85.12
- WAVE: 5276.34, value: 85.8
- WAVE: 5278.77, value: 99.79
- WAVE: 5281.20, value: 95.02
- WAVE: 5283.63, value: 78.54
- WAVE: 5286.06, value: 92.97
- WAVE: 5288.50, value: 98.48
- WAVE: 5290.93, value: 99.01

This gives 1.38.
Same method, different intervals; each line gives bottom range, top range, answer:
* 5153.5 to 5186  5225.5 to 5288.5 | 1.48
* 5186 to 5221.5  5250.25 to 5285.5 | 1.11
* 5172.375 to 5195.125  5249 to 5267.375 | 1.49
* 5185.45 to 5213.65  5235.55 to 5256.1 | 1.30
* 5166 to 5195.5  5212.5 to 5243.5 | 1.57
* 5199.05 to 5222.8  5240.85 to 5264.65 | 1.17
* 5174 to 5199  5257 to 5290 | 1.35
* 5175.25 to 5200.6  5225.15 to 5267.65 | 1.35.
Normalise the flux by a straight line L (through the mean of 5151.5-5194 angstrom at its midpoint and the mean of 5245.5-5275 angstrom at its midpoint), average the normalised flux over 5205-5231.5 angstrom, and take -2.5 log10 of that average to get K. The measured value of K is -0.08 mag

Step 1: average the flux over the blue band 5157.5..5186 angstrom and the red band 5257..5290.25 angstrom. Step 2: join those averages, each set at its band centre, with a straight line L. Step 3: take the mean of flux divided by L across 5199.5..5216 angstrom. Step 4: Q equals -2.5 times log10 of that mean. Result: -0.12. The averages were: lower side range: 58.1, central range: 74.9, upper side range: 83.9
